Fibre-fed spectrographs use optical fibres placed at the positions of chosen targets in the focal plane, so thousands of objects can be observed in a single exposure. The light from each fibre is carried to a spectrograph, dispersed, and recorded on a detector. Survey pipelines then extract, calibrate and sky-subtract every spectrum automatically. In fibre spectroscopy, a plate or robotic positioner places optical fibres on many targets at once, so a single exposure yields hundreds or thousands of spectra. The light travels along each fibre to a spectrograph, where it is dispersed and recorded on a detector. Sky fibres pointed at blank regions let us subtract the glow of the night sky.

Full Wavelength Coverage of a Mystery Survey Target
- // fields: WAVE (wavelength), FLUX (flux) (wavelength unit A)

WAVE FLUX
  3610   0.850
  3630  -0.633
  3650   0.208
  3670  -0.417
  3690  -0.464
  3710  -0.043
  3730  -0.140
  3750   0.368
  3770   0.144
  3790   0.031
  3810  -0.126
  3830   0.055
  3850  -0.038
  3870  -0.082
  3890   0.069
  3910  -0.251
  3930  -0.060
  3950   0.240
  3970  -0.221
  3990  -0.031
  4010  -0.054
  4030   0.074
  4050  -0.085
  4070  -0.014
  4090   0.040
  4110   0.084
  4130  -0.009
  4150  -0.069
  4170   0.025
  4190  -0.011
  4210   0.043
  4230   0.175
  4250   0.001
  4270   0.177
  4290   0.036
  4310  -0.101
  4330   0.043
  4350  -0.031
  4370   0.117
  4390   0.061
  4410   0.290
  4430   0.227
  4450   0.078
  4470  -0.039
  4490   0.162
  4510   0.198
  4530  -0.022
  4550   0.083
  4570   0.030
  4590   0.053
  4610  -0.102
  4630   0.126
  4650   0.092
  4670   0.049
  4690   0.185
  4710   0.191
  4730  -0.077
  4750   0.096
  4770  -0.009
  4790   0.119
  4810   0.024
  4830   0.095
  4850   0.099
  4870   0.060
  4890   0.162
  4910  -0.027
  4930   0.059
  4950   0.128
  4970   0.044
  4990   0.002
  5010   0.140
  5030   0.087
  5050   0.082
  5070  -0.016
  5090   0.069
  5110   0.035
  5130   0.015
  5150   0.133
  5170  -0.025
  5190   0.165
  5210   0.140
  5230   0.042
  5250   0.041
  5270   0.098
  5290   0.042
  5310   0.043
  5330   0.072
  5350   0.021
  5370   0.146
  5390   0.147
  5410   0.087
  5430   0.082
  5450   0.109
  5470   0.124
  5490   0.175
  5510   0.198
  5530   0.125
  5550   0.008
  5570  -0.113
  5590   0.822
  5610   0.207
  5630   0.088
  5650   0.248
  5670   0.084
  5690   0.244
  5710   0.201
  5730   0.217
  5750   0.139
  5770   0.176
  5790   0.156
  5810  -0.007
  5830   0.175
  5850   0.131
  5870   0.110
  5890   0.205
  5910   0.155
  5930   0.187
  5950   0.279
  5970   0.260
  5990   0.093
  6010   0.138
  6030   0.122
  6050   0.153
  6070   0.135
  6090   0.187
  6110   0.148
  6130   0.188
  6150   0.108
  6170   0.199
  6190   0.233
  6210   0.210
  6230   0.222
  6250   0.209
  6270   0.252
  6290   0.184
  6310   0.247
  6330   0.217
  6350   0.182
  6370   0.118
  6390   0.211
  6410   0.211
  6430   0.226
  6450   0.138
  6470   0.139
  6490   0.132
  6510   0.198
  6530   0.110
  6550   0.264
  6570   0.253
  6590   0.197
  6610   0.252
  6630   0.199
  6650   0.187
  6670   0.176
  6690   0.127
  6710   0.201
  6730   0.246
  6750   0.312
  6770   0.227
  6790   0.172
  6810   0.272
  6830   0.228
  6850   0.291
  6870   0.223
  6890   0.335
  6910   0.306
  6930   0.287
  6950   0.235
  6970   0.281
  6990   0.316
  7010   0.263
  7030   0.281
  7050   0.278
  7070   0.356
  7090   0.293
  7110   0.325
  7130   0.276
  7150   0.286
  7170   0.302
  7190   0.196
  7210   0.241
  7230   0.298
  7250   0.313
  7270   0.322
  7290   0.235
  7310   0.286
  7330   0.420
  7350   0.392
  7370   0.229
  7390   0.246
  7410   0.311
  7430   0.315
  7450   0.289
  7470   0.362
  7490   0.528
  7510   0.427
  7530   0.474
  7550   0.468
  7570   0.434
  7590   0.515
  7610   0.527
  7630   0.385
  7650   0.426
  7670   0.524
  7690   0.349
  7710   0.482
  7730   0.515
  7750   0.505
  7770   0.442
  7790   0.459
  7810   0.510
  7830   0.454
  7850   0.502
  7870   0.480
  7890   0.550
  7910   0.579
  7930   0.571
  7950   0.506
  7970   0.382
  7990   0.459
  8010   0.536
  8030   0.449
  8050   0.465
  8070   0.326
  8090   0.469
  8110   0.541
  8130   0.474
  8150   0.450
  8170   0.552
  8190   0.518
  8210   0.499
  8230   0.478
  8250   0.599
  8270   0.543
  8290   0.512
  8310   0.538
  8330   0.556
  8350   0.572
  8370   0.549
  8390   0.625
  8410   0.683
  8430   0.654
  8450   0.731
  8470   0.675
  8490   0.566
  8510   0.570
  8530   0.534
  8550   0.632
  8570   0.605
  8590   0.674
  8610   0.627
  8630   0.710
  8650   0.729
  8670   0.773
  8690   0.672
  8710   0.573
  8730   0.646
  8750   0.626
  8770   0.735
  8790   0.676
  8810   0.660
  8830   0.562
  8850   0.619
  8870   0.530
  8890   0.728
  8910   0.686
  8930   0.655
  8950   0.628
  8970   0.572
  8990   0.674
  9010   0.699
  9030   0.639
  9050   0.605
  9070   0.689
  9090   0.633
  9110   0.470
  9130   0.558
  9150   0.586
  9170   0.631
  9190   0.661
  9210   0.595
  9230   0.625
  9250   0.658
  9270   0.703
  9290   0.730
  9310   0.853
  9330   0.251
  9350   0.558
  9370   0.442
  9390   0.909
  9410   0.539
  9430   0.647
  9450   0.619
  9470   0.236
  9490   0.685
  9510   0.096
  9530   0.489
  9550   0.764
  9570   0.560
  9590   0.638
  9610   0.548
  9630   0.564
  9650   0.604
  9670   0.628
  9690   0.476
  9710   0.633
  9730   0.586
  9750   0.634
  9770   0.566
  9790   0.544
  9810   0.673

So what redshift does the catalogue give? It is 0.874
